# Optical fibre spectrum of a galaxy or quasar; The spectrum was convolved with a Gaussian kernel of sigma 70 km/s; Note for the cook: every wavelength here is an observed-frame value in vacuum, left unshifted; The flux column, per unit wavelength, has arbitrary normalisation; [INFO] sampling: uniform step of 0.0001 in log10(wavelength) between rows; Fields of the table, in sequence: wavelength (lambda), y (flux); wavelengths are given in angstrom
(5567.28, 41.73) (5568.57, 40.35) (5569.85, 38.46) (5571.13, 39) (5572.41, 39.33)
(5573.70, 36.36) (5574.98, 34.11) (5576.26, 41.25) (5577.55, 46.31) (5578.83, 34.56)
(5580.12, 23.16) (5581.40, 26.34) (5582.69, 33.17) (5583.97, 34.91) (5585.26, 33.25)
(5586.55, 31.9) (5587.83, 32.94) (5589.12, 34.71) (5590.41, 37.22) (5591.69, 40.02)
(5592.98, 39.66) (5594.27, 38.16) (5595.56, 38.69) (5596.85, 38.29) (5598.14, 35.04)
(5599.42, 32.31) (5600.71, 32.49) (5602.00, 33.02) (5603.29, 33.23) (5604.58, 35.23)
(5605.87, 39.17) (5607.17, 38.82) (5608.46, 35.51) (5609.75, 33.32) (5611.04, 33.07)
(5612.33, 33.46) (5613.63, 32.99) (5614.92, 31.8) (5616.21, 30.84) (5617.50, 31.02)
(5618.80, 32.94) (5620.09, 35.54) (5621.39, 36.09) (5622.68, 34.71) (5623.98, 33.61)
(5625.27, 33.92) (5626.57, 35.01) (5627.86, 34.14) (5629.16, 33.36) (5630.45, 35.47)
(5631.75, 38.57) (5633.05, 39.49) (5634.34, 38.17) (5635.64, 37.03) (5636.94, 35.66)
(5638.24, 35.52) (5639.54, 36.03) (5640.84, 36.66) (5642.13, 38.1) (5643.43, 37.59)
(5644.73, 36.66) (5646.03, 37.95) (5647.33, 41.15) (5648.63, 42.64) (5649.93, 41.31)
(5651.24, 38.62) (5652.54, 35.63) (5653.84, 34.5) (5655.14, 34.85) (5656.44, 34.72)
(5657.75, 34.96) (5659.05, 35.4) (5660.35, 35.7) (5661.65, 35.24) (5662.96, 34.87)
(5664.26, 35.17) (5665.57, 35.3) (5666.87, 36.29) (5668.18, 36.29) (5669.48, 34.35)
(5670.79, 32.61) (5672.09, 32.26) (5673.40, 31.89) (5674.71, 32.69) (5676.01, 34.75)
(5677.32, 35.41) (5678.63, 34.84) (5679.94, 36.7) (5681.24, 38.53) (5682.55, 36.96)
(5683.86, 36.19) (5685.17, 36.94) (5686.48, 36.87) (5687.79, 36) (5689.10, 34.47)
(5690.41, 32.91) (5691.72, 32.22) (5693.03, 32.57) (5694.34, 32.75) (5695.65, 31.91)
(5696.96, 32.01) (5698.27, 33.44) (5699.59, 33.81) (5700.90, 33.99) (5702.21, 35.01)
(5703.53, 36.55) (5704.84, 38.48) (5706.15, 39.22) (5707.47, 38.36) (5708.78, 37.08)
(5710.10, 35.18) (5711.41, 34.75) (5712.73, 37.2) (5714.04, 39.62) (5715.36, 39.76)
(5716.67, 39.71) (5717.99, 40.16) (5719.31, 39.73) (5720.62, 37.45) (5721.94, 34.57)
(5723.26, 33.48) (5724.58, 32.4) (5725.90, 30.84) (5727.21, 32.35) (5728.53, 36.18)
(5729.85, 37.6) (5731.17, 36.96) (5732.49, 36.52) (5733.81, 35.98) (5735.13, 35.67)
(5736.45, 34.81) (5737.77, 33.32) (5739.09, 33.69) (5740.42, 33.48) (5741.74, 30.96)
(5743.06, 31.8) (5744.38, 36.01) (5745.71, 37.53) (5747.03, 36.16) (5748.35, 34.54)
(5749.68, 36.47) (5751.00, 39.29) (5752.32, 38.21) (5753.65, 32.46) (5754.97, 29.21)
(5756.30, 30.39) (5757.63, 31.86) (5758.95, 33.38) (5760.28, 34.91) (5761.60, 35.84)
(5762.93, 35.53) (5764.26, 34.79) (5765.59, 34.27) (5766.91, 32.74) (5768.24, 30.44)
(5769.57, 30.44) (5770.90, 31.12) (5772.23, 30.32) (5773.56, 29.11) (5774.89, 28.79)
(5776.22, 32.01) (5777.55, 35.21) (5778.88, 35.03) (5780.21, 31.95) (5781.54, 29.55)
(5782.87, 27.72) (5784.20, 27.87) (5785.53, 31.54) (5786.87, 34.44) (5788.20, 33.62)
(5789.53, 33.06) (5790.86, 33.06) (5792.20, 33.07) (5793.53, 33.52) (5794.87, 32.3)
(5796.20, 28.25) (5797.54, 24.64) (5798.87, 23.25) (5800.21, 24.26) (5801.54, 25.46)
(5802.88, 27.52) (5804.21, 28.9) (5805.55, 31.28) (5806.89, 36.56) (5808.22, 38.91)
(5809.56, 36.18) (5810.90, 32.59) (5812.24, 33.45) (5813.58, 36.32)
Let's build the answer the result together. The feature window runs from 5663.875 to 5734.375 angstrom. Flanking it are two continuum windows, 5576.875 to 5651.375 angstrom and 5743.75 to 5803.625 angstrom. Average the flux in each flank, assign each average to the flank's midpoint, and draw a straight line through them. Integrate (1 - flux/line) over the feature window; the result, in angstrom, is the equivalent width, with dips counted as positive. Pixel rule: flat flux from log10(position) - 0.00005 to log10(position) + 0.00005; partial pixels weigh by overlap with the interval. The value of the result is -3.85 angstrom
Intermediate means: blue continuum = 35.5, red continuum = 32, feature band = 35.5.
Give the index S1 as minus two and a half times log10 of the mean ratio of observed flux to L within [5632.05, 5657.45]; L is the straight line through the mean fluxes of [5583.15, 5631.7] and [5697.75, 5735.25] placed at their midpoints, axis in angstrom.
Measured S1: -0.06 mag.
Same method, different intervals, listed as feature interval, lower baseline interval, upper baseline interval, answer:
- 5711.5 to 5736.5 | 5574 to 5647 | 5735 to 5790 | -0.09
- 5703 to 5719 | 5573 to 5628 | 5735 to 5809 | -0.15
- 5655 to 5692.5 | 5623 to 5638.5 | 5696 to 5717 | 0.03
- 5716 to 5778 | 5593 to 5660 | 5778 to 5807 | -0.08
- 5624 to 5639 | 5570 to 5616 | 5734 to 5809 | -0.04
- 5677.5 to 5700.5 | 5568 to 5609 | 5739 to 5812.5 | -0.02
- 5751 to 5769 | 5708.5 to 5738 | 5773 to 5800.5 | -0.02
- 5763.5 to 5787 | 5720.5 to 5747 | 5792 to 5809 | 0.00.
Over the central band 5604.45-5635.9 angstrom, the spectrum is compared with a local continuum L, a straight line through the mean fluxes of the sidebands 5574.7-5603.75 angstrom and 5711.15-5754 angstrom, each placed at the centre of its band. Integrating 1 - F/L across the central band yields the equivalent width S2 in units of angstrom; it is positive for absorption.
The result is 0.2 angstrom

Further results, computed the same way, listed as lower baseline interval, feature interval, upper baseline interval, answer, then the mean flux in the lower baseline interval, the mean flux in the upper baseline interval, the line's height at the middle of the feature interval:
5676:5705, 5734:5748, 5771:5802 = -0.8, 34.9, 30.4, 32.5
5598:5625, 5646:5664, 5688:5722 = -1.0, 34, 35.9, 34.9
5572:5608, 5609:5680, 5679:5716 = 0.4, 35.5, 35.7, 35.6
